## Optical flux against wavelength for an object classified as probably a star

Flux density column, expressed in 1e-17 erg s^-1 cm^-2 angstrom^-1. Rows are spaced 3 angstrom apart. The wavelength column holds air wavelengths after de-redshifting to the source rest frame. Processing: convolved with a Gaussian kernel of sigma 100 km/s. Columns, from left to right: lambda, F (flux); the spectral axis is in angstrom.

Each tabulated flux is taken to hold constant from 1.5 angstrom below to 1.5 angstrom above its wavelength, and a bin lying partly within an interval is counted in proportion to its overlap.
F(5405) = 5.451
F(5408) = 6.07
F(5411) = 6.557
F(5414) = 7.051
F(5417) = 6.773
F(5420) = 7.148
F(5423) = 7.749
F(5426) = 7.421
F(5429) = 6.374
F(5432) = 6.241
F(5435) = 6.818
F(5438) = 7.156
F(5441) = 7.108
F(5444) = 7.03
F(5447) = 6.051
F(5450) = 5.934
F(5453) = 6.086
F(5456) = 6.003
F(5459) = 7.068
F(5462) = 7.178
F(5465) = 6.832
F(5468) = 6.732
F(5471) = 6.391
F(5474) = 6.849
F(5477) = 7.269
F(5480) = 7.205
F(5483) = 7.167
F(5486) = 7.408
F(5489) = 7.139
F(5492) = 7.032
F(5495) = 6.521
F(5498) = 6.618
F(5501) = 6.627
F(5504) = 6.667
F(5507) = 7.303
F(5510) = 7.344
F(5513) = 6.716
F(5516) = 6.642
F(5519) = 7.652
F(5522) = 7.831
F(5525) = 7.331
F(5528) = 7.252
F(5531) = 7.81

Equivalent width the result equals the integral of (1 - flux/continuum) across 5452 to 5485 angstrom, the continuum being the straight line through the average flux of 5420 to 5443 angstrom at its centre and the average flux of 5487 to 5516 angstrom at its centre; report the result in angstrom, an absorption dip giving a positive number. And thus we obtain 0.5 angstrom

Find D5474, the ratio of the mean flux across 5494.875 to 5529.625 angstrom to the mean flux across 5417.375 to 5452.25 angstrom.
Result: 1.0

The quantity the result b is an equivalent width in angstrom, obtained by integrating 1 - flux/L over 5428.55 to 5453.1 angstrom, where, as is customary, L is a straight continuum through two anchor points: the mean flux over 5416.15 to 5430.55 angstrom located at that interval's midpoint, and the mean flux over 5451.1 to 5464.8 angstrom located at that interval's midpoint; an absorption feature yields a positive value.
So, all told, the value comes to 1.00 angstrom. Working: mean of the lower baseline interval 7.1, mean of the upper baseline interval 6.59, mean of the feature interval 6.57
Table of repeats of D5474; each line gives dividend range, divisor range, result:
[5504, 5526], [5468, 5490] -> 1.03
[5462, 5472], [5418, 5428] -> 0.92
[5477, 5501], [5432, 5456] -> 1.07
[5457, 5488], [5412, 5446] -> 1.00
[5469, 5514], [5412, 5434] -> 1.00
